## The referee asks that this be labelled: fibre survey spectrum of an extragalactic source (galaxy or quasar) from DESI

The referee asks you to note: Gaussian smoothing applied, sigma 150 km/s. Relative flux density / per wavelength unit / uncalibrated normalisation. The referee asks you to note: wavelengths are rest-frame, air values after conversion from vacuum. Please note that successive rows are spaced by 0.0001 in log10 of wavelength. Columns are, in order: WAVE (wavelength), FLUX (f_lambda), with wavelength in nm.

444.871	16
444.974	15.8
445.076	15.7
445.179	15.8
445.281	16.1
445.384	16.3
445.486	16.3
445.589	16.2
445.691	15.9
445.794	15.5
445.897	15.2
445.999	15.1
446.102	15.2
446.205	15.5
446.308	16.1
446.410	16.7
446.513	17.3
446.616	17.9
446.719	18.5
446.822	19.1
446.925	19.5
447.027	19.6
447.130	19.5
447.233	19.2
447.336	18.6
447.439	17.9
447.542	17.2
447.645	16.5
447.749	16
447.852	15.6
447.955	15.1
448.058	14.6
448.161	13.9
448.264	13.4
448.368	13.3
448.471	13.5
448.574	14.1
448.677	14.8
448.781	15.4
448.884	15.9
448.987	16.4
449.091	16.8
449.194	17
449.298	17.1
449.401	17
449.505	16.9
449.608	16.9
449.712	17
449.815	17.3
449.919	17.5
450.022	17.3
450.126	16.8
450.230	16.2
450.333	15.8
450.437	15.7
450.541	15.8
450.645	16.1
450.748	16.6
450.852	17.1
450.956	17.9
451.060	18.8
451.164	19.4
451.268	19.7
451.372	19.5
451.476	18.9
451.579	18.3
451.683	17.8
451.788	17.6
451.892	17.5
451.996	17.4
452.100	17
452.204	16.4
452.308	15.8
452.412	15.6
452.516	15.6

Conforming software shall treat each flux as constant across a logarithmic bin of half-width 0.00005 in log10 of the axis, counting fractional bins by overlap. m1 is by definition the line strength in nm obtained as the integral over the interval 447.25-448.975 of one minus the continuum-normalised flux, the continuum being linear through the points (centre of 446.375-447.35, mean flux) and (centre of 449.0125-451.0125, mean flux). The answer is 0.24 nm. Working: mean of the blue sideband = 18.6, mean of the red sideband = 16.8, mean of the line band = 15.5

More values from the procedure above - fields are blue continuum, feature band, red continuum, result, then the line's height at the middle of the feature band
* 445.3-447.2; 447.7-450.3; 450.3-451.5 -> 0.227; 17.3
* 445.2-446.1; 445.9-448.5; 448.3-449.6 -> -0.139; 15.8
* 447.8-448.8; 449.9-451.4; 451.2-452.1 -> -0.017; 17.1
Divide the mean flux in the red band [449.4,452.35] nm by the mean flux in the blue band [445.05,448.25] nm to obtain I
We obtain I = 1.0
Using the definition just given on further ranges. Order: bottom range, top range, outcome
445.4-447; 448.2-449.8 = 0.94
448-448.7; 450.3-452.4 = 1.25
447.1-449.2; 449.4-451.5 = 1.09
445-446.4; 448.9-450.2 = 1.07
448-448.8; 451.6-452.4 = 1.21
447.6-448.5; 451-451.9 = 1.27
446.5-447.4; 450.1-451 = 0.87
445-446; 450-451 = 1.04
